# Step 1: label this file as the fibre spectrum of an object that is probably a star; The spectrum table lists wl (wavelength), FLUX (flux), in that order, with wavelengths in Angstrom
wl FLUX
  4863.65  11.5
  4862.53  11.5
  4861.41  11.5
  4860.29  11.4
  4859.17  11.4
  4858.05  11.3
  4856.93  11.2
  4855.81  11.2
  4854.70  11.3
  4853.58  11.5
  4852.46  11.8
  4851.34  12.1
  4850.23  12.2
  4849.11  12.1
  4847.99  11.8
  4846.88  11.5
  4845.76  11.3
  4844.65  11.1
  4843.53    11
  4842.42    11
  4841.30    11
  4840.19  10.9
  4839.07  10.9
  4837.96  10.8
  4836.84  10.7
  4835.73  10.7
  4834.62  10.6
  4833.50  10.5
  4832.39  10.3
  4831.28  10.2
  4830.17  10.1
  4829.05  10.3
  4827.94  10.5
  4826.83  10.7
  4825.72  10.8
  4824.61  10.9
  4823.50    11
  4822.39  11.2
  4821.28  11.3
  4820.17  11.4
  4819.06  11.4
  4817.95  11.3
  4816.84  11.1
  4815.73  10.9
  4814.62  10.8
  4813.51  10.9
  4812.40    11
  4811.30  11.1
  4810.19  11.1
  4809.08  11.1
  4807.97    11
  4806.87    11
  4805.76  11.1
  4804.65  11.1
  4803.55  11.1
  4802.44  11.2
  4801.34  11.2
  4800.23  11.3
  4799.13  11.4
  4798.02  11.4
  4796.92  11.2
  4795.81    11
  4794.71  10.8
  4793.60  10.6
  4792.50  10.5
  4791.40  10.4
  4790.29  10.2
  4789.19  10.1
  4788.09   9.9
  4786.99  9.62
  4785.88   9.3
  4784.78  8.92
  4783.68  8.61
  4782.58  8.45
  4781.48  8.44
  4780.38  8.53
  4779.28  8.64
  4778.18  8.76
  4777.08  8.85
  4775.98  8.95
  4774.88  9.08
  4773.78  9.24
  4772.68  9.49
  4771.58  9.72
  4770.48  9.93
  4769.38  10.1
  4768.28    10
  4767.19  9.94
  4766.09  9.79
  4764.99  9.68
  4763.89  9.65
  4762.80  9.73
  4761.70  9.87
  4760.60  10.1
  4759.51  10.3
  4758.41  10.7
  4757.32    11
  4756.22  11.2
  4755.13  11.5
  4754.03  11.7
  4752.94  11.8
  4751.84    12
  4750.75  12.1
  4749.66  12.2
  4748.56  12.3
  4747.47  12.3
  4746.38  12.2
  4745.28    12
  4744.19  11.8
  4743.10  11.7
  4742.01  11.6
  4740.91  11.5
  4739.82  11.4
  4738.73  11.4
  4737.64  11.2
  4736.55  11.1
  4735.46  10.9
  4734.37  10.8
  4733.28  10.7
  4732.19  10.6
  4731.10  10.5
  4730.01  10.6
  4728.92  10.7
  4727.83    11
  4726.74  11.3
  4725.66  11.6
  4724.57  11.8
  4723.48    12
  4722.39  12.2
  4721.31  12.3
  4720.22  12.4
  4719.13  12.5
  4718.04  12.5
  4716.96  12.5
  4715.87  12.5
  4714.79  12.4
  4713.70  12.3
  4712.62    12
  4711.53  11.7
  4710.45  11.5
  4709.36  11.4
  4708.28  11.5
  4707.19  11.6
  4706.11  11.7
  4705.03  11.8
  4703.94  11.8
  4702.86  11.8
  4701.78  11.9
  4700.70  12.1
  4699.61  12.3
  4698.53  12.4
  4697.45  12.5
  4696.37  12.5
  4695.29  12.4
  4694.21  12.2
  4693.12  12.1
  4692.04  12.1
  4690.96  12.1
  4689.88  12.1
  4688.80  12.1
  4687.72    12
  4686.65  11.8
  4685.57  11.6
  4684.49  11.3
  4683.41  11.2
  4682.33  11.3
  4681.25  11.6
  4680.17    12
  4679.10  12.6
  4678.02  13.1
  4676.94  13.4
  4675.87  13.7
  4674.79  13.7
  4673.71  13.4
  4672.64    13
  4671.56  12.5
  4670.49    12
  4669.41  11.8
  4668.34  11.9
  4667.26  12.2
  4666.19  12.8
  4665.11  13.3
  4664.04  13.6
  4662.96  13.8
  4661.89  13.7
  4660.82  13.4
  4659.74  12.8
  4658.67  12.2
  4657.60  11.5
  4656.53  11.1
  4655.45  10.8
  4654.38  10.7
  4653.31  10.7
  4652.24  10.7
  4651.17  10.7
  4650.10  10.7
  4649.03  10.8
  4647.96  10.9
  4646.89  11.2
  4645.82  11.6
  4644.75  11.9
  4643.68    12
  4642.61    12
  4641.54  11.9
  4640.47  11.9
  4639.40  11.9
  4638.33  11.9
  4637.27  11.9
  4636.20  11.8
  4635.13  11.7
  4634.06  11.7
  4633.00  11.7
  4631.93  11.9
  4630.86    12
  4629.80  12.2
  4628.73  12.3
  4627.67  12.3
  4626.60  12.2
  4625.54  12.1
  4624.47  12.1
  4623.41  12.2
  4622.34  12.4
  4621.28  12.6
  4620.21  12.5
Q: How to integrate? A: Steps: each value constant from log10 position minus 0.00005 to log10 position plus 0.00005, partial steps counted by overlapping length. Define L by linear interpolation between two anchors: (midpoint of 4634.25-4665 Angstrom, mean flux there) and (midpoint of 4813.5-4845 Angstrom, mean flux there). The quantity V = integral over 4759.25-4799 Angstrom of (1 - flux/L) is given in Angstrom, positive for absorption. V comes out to 4.9 Angstrom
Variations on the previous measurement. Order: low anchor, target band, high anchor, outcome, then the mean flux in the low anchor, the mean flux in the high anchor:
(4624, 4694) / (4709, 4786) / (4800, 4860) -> 4.8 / 12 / 11.1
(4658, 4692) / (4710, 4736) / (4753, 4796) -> -0.9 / 12.5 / 9.84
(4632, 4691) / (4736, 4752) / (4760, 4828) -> -1.2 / 12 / 10.3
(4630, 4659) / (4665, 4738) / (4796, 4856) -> -3.9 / 11.5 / 11.1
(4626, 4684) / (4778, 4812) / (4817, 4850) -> 2.7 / 12.1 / 11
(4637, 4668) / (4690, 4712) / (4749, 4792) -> -1.7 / 11.9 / 9.97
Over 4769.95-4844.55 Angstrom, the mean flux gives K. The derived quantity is 10.4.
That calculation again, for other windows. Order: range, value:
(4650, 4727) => 12.1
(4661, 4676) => 12.9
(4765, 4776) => 9.65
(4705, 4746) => 11.6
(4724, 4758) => 11.4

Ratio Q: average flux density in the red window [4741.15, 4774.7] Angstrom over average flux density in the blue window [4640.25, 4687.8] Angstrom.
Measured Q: 0.90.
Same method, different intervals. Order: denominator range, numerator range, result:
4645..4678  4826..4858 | 0.91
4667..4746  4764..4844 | 0.87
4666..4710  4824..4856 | 0.91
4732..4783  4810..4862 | 1.05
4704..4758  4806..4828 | 0.95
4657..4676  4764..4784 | 0.72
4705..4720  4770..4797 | 0.79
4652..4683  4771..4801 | 0.79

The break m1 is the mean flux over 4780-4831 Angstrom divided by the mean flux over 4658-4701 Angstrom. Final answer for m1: 0.85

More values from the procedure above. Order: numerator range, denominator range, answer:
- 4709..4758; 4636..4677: 0.96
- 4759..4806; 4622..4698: 0.82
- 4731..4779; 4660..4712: 0.87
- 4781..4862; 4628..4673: 0.91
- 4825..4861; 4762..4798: 1.15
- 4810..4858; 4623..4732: 0.92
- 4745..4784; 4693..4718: 0.85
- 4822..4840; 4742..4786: 1.03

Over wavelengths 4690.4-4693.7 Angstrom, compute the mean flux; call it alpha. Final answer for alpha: 12.1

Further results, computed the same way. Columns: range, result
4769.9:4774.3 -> 9.59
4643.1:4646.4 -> 11.8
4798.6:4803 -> 11.3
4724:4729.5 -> 11.3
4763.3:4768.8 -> 9.82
